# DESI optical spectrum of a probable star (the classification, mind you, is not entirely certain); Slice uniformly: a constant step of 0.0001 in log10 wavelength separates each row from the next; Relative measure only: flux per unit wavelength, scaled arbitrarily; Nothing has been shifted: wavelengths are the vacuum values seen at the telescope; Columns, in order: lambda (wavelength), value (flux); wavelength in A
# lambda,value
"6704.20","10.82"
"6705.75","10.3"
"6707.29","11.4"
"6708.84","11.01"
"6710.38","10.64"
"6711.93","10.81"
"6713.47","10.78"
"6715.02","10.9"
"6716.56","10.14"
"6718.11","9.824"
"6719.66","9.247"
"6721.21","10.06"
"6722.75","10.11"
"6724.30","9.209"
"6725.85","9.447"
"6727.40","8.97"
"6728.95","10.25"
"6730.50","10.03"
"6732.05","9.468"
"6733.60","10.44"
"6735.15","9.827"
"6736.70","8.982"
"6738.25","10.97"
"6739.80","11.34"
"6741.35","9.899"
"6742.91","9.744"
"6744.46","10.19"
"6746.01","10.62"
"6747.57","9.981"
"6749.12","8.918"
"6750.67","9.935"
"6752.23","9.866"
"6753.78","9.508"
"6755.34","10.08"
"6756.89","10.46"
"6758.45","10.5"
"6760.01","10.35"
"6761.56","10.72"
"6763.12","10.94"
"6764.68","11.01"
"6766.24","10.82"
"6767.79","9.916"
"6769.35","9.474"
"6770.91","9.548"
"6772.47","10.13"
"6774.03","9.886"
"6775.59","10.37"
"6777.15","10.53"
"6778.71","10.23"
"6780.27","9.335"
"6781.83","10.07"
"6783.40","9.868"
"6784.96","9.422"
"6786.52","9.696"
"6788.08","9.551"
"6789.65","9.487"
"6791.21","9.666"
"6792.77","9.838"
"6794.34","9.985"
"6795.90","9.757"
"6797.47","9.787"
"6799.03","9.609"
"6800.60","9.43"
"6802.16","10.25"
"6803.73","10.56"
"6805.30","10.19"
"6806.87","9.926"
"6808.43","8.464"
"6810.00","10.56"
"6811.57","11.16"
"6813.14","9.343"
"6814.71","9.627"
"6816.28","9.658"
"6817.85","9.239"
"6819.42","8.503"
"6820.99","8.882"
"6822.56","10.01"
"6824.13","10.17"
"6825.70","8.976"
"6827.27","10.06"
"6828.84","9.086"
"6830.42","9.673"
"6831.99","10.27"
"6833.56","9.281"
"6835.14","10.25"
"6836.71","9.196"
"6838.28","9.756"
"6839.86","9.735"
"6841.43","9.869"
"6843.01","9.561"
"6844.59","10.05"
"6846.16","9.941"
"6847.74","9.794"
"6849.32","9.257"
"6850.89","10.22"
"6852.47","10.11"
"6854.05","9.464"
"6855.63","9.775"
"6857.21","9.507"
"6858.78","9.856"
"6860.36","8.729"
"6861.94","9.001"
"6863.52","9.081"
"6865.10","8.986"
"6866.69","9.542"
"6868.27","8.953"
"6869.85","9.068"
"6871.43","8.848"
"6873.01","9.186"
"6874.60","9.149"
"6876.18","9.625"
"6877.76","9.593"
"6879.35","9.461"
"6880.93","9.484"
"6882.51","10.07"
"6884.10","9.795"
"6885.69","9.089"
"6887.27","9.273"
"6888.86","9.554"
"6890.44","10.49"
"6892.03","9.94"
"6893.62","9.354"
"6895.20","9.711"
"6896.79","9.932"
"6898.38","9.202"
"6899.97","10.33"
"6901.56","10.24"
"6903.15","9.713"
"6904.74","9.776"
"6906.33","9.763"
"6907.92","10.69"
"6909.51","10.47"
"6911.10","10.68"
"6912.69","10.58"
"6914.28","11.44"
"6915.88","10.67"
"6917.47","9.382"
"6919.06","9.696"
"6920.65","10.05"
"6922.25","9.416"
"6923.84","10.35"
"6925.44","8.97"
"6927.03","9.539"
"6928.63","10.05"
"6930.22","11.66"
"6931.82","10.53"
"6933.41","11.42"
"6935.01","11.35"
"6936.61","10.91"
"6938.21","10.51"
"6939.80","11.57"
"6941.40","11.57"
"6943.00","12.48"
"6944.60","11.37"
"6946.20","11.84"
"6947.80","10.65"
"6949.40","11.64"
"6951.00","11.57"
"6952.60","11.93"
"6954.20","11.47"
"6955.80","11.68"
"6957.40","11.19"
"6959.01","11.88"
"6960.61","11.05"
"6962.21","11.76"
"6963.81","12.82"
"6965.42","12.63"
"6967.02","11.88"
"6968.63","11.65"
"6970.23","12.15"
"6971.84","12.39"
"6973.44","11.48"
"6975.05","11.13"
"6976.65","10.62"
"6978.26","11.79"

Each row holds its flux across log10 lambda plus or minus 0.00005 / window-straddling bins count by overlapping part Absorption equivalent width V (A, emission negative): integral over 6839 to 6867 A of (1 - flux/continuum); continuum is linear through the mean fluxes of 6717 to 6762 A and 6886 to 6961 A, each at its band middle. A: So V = 2.0 A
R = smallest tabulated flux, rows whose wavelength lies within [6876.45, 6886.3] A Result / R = 9.089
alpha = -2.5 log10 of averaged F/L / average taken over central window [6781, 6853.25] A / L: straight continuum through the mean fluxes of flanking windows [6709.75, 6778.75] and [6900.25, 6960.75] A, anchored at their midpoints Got 0.069 mag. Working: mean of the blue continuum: 10.1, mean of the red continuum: 10.8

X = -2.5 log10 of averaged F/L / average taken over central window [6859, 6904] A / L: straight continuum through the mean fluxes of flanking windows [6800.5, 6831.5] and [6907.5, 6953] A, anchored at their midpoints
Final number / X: 0.092 mag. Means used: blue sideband 9.7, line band 9.48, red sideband 10.8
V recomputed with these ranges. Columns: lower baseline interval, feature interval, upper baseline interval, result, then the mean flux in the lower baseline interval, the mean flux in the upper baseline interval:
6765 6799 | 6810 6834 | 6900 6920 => 0.89 A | 9.89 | 10.3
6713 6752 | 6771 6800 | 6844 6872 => -0.26 A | 9.96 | 9.46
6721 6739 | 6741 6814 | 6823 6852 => -1.60 A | 9.81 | 9.74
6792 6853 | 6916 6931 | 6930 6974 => 1.69 A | 9.74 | 11.6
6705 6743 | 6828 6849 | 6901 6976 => 1.78 A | 10.2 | 11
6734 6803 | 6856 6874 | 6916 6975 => 2.49 A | 10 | 11.2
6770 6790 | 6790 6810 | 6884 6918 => 0.14 A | 9.86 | 10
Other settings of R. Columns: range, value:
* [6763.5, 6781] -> 9.335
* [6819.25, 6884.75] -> 8.503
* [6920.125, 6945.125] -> 8.97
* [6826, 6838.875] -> 9.086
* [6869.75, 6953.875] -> 8.848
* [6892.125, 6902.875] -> 9.202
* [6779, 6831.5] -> 8.464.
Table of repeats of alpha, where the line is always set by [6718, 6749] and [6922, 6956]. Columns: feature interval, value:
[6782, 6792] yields 0.06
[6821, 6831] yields 0.09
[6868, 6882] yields 0.15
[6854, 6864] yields 0.14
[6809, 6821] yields 0.08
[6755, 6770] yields -0.04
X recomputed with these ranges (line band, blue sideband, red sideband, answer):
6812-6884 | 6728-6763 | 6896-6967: 0.107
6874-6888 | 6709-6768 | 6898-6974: 0.132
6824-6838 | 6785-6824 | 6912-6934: 0.021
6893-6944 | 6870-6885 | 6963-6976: 0.021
